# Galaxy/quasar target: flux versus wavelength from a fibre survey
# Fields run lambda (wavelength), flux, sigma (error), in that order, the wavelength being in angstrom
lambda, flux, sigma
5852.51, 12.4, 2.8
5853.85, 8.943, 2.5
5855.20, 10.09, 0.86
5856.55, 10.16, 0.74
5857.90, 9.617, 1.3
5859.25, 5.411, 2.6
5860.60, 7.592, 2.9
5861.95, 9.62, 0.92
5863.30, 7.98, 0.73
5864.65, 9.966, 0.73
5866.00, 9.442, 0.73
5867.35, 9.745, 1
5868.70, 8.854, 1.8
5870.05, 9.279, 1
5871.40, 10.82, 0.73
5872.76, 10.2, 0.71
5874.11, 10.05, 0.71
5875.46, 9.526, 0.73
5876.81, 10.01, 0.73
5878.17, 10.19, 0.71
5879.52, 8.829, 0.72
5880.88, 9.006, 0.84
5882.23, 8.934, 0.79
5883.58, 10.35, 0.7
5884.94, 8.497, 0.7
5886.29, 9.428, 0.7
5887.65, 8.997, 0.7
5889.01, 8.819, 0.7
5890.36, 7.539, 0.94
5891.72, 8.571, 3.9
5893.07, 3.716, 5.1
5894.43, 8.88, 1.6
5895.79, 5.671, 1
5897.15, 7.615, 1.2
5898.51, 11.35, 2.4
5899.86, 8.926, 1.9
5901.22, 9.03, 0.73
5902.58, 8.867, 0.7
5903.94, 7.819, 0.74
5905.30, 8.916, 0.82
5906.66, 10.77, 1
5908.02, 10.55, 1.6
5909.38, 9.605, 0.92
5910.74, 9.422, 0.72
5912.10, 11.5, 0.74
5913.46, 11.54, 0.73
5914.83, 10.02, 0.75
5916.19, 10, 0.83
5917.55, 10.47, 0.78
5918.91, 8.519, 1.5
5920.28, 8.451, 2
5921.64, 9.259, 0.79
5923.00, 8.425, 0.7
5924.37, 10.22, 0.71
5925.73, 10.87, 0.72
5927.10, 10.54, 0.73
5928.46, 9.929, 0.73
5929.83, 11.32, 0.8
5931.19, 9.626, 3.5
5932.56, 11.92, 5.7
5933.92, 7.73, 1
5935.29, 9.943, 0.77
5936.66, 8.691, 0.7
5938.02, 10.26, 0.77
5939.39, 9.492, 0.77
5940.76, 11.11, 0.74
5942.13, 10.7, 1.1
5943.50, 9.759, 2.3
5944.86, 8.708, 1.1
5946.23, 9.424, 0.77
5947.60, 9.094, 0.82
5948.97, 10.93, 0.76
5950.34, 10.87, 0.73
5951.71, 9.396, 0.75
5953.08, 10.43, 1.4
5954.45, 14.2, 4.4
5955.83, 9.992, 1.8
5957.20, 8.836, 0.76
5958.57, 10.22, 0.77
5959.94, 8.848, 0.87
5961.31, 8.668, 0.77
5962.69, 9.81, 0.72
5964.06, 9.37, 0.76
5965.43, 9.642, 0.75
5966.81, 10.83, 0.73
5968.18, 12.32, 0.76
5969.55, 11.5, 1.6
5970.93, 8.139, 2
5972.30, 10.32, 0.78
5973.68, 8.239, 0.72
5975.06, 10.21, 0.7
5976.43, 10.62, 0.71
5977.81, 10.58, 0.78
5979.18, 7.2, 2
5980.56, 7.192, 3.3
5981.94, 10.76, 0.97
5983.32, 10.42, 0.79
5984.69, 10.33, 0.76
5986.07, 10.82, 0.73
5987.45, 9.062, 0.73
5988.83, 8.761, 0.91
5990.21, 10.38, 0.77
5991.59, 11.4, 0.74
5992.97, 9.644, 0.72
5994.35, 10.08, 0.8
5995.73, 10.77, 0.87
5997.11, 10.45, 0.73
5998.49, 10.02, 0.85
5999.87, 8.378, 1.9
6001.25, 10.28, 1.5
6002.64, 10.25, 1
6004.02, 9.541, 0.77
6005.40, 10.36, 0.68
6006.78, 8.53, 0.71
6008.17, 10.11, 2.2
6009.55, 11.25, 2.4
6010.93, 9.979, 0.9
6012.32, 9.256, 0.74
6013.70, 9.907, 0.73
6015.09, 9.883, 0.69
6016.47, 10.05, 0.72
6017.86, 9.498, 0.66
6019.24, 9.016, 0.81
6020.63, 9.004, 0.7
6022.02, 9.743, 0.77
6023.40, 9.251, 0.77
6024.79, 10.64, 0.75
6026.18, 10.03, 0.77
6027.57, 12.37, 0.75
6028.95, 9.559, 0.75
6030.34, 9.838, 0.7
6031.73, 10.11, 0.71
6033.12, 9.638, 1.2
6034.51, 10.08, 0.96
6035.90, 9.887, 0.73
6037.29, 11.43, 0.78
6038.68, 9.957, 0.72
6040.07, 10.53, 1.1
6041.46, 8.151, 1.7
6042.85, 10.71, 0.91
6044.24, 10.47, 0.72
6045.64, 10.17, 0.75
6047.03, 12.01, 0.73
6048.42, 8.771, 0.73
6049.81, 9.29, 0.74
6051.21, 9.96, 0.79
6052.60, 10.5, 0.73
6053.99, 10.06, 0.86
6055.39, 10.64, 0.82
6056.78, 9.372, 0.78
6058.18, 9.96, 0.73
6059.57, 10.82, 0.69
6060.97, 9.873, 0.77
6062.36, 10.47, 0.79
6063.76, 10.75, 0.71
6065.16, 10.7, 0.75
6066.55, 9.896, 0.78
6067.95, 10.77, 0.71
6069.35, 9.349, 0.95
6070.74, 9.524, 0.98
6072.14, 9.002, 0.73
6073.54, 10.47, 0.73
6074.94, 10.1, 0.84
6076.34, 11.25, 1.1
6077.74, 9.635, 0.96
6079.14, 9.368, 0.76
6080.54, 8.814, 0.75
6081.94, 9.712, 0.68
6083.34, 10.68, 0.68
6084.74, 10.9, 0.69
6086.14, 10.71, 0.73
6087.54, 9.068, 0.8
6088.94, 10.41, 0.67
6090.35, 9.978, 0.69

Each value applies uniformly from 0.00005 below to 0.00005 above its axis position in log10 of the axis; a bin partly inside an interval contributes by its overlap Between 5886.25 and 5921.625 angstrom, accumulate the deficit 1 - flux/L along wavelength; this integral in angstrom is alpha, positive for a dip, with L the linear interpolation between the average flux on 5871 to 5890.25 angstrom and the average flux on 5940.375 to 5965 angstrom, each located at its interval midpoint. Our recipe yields 2.2 angstrom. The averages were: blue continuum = 9.47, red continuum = 10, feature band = 9.04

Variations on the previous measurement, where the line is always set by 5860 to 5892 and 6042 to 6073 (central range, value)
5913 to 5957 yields -2.2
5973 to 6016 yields 0.0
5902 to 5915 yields -0.7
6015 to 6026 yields 0.3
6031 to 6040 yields -0.2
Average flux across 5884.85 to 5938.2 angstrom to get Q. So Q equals 9.31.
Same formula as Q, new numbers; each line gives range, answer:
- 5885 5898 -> 7.78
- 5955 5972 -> 9.89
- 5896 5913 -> 9.45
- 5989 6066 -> 10.1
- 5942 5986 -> 9.93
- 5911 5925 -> 9.82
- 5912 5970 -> 10.1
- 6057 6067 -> 10.3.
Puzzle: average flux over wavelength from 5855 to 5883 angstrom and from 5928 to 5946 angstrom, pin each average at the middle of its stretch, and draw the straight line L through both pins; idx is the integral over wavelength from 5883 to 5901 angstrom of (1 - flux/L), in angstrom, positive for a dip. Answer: 2.2 angstrom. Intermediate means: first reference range 9.29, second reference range 9.93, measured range 8.34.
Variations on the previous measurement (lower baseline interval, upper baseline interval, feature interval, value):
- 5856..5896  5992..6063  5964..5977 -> -0.76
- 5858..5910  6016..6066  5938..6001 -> -2.61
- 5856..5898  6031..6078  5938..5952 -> -0.99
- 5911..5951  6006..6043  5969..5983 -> 0.66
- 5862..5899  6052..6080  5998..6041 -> -0.48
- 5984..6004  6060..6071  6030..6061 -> 0.17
